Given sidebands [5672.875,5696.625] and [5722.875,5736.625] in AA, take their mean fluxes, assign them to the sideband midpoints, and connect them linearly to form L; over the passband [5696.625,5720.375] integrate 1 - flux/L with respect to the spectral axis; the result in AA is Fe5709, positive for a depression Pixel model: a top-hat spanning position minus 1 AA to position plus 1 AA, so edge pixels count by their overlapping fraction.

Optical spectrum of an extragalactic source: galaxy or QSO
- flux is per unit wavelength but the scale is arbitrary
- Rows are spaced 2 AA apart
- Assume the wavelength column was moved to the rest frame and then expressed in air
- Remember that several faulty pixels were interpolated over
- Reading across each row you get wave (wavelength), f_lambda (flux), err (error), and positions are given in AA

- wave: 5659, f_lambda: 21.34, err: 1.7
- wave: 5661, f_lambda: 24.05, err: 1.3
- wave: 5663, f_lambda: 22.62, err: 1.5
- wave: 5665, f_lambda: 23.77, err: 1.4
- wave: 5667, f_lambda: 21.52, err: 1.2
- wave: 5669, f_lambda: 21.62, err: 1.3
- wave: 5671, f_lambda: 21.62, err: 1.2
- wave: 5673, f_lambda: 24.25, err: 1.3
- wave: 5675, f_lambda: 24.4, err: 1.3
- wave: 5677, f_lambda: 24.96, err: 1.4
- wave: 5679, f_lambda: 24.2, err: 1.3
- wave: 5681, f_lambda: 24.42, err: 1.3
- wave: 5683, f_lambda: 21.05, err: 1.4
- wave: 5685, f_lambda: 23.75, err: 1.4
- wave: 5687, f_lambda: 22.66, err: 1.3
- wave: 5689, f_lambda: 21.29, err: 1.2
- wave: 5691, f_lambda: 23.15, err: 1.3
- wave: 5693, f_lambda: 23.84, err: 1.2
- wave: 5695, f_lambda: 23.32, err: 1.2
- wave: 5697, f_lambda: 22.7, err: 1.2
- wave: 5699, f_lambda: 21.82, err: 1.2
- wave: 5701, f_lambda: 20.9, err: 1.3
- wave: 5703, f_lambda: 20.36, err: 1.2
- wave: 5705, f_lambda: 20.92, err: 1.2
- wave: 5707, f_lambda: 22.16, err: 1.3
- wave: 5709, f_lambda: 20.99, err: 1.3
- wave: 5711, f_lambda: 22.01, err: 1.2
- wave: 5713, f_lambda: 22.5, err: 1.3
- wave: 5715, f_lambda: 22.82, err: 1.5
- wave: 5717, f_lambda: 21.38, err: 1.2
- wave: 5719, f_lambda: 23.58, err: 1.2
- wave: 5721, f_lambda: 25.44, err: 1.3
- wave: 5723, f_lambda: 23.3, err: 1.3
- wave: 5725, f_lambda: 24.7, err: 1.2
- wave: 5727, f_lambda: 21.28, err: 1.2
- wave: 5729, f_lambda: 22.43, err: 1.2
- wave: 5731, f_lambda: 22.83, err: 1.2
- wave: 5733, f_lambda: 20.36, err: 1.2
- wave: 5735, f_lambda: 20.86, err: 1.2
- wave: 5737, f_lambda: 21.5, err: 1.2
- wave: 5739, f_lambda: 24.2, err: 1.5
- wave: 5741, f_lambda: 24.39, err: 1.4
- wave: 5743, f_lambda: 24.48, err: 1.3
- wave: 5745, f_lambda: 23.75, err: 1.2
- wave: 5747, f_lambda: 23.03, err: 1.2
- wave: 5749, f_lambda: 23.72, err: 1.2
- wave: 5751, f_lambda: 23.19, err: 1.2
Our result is 0.9 AA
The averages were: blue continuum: 23.4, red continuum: 22.2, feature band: 21.9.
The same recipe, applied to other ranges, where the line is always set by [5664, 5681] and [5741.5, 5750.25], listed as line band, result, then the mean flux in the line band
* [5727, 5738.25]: 0.98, 21.6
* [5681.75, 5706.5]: 1.38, 22.2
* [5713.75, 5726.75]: 0.13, 23.4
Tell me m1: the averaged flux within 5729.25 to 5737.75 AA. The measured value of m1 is 21.5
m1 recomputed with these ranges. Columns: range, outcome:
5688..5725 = 22.4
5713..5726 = 23.5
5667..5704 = 22.8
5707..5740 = 22.5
